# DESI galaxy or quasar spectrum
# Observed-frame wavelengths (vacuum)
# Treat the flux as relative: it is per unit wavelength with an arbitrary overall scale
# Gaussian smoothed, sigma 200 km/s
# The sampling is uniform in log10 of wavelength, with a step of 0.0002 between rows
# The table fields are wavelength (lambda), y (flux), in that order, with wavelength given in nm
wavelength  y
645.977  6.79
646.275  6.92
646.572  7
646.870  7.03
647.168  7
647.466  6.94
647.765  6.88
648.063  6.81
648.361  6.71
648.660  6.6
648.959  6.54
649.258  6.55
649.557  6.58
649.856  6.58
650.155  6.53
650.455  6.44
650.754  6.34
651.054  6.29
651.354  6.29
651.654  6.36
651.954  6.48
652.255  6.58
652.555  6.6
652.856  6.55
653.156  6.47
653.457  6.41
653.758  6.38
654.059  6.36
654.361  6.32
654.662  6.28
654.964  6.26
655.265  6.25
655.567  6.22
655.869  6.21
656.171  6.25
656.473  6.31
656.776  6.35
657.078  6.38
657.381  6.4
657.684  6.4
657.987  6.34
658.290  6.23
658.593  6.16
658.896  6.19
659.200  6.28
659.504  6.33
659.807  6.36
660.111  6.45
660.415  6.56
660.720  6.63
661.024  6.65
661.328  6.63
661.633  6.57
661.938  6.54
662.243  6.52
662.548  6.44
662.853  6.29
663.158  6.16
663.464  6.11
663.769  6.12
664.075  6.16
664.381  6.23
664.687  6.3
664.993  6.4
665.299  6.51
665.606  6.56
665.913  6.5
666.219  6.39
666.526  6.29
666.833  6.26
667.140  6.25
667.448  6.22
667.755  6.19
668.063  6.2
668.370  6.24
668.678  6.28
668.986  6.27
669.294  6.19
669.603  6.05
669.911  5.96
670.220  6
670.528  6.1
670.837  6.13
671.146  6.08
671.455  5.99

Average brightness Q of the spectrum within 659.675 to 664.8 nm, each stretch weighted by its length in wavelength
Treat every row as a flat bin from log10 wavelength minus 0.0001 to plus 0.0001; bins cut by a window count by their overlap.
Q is 6.4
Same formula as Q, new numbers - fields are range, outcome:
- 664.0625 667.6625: 6.34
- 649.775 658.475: 6.37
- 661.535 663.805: 6.35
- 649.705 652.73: 6.45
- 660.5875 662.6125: 6.57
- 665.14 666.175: 6.51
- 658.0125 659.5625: 6.24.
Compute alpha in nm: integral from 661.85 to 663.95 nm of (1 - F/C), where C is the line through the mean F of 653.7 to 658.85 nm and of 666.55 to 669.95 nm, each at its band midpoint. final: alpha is -0.02 nm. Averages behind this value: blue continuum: 6.3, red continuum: 6.2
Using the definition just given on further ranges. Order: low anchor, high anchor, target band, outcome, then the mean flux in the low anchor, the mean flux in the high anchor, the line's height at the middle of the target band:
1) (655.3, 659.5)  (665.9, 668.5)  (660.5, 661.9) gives -0.07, 6.29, 6.27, 6.28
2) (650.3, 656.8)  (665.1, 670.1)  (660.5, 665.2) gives -0.06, 6.36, 6.27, 6.3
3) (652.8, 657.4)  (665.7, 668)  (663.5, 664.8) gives 0.02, 6.33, 6.3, 6.31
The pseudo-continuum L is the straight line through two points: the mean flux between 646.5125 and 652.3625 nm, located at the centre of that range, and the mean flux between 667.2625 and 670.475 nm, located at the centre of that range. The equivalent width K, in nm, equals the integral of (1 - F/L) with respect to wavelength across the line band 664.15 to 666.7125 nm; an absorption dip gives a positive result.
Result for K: -0.06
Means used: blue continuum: 6.62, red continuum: 6.16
